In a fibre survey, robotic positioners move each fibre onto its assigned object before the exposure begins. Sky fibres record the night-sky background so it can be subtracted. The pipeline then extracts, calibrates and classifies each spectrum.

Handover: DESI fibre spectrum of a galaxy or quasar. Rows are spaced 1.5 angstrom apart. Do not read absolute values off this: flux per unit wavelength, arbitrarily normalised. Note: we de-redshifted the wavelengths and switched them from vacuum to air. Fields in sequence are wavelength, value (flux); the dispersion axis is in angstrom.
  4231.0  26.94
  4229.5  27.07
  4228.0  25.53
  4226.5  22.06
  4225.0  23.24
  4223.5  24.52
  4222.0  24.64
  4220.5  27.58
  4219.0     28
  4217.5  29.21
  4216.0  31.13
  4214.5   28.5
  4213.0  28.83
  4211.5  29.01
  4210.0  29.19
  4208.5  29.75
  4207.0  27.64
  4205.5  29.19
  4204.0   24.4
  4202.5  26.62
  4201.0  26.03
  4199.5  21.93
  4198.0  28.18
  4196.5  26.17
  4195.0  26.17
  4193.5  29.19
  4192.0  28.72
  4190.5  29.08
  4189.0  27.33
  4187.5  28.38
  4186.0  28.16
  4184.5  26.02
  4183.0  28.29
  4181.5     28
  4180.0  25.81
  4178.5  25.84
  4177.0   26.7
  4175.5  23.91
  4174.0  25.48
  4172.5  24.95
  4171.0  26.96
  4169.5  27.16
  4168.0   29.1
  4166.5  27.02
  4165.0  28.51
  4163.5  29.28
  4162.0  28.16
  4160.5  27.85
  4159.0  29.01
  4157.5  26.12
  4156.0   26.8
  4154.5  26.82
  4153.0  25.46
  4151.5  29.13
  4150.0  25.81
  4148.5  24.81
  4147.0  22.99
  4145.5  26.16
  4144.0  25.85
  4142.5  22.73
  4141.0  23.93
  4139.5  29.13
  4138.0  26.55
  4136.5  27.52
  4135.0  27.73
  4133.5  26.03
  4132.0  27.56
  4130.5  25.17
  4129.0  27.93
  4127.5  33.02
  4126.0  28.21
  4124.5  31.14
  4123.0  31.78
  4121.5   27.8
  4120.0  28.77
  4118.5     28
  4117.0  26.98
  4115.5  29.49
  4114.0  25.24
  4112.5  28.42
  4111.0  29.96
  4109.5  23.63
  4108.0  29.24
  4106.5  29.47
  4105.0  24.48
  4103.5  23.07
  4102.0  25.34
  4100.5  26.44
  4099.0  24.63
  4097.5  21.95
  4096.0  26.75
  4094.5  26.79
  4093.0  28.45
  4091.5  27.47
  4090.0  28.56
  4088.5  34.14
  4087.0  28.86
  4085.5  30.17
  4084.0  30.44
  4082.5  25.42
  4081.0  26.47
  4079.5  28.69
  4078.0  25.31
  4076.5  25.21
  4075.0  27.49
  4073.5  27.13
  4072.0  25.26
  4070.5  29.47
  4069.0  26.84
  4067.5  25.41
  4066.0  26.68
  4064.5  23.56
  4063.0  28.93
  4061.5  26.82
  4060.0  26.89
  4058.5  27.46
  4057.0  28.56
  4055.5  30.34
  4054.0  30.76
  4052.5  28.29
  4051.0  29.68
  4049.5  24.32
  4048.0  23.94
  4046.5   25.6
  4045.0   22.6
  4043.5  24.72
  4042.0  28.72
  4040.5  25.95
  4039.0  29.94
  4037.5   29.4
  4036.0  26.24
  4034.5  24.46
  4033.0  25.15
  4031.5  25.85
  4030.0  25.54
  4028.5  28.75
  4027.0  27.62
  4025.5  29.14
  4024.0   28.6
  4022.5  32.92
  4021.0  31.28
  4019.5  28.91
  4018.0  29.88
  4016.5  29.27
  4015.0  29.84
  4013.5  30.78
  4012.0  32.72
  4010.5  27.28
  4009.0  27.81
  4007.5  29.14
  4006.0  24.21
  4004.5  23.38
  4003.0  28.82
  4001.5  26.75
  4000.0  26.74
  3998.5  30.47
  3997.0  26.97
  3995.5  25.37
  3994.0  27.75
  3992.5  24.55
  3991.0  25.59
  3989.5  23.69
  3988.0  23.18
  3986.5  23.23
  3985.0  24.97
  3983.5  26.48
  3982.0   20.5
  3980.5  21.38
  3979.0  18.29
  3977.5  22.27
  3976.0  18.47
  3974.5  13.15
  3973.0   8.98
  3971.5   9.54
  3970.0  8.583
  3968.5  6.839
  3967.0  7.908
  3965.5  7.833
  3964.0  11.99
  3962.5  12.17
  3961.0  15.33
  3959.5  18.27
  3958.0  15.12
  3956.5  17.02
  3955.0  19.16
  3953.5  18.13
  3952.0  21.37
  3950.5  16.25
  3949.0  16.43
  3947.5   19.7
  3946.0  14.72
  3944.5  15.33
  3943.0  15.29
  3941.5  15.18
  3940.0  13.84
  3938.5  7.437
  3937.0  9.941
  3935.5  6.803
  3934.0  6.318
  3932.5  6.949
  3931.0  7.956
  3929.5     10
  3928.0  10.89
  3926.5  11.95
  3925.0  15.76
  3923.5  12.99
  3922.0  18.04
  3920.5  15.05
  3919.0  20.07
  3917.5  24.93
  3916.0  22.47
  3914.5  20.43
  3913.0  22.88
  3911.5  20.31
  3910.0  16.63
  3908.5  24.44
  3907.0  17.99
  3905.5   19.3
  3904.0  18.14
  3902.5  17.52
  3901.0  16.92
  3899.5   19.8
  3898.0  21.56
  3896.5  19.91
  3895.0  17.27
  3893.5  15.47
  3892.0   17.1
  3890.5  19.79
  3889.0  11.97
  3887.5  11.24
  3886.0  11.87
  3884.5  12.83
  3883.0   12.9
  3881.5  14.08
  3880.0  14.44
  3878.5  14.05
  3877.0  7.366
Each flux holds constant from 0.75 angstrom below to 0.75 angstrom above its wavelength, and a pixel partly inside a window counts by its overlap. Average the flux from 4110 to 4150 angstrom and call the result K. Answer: 27.4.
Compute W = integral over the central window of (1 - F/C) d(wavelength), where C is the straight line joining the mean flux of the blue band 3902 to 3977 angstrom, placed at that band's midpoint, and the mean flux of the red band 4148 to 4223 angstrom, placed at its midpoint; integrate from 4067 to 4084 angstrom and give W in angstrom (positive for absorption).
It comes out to -4.0 angstrom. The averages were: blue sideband 14.9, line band 26.8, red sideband 27.3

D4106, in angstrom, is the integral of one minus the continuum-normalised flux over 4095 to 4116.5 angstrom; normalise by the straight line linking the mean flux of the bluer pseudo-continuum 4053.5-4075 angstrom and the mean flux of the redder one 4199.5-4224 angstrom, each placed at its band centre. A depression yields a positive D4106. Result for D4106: 0.9 angstrom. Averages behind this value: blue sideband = 27.4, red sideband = 27.6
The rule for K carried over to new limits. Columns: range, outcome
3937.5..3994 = 16.8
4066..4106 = 26.9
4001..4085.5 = 27.5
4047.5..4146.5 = 27.3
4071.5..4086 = 27.1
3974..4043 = 26.4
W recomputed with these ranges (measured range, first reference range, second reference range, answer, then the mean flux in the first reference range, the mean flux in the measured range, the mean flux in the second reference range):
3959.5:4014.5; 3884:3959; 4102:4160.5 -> -4.18 angstrom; 16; 21.2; 27.1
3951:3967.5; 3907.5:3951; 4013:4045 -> 3.32 angstrom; 15.1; 15.1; 28.1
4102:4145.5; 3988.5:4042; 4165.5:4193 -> -0.16 angstrom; 27.7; 27.4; 27.1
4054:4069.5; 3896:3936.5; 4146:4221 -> -3.46 angstrom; 16.5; 27.3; 27.3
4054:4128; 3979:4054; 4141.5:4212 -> -1.91 angstrom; 26.9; 27.6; 26.9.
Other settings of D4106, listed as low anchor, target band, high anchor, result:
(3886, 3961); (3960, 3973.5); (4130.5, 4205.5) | 5.9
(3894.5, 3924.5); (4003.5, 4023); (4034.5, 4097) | -3.4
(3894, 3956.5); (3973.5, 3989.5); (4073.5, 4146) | -1.2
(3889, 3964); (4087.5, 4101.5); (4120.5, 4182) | -1.7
